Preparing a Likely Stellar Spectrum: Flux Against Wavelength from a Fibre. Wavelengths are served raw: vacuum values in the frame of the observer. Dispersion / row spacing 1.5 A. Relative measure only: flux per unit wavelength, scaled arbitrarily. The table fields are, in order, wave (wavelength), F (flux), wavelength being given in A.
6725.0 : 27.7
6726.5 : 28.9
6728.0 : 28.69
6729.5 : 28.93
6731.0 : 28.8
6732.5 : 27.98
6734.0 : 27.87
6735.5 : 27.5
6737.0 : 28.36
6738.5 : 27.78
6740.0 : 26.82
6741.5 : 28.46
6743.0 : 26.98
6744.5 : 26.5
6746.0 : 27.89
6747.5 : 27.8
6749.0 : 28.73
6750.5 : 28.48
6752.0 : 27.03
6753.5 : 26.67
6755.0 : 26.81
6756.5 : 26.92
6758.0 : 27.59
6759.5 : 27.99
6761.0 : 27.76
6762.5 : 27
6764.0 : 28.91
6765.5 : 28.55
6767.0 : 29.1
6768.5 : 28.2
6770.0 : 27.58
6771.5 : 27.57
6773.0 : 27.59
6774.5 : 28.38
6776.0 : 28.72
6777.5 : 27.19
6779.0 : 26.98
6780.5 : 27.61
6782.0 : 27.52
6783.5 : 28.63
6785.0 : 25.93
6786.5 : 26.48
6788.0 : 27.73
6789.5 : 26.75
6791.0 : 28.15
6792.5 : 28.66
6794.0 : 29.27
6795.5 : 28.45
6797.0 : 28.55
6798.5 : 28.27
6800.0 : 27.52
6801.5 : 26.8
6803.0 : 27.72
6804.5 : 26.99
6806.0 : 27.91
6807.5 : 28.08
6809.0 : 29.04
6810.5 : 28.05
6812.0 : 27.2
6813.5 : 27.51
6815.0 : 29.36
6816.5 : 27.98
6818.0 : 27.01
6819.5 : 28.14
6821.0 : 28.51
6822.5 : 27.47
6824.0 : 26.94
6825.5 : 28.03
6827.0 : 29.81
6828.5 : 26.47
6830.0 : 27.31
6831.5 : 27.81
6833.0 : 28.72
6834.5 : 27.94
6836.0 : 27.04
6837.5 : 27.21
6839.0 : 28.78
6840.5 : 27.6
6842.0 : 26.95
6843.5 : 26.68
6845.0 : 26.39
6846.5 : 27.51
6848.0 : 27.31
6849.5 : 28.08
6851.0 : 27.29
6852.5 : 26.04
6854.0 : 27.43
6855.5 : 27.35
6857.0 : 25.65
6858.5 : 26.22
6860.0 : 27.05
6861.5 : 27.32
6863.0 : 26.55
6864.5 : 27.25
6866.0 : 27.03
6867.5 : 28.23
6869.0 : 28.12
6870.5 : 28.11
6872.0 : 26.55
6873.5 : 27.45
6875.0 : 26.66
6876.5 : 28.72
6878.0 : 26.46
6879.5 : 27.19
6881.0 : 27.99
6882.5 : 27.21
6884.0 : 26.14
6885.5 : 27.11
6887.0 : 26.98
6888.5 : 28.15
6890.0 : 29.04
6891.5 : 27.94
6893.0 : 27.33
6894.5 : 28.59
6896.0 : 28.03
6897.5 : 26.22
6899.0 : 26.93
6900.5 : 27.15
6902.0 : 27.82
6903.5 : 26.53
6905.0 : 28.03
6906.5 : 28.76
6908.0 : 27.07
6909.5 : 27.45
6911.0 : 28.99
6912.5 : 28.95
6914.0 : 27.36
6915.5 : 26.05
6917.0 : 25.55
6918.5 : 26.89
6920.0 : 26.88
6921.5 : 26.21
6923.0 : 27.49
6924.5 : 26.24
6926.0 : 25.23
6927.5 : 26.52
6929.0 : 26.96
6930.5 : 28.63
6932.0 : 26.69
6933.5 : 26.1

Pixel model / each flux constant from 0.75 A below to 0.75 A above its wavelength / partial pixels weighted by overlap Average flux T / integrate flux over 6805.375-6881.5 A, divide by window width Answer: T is 27.5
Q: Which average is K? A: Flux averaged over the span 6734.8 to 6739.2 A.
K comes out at 27.9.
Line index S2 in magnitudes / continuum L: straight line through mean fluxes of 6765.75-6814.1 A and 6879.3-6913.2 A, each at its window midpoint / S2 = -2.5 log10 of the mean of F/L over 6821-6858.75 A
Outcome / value 0.01 mag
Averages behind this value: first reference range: 27.8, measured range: 27.4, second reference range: 27.6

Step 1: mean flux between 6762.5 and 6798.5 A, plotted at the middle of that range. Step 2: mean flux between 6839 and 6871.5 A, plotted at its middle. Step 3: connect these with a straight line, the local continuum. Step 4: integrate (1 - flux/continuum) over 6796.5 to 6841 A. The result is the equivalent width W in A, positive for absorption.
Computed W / -0.5 A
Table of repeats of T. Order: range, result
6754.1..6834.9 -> 27.8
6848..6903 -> 27.3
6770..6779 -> 27.8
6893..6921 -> 27.4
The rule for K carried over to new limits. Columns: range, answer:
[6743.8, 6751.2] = 27.9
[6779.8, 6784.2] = 27.9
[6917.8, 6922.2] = 26.7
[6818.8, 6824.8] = 27.8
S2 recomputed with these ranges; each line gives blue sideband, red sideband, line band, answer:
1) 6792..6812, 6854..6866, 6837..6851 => -0.01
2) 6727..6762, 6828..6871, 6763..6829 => -0.01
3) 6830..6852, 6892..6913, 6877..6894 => 0.01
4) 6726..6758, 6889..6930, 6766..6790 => 0.00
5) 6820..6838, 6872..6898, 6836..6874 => 0.02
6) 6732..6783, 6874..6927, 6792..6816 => -0.02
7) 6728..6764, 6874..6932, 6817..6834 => -0.01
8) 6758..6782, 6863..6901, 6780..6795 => 0.01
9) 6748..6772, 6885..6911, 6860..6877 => 0.01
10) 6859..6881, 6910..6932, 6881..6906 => -0.01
